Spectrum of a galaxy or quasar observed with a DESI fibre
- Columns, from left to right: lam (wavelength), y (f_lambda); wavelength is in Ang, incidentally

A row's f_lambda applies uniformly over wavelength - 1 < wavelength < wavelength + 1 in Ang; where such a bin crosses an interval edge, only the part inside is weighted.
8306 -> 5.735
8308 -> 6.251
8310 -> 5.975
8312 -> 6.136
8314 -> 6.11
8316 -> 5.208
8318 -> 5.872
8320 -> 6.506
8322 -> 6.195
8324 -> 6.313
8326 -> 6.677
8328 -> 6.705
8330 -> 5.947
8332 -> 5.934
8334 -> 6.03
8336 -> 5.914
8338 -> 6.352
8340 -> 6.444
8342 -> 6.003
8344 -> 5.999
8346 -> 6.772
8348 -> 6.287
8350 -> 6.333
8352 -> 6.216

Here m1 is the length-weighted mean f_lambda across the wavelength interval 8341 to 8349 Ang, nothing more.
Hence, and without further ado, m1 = 6.27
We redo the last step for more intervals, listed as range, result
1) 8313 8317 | 5.66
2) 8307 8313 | 6.12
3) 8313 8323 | 5.98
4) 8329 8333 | 5.94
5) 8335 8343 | 6.18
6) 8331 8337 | 5.96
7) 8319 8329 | 6.48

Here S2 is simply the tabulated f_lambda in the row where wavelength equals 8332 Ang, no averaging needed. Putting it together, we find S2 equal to 5.934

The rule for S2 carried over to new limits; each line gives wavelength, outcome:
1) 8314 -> 6.11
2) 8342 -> 6.003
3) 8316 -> 5.208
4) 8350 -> 6.333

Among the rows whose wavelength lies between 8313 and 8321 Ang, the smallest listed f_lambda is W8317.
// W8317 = 5.208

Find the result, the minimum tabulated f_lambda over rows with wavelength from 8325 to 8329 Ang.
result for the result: 6.677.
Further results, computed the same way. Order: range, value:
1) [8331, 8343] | 5.914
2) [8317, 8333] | 5.872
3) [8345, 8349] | 6.287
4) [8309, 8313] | 5.975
